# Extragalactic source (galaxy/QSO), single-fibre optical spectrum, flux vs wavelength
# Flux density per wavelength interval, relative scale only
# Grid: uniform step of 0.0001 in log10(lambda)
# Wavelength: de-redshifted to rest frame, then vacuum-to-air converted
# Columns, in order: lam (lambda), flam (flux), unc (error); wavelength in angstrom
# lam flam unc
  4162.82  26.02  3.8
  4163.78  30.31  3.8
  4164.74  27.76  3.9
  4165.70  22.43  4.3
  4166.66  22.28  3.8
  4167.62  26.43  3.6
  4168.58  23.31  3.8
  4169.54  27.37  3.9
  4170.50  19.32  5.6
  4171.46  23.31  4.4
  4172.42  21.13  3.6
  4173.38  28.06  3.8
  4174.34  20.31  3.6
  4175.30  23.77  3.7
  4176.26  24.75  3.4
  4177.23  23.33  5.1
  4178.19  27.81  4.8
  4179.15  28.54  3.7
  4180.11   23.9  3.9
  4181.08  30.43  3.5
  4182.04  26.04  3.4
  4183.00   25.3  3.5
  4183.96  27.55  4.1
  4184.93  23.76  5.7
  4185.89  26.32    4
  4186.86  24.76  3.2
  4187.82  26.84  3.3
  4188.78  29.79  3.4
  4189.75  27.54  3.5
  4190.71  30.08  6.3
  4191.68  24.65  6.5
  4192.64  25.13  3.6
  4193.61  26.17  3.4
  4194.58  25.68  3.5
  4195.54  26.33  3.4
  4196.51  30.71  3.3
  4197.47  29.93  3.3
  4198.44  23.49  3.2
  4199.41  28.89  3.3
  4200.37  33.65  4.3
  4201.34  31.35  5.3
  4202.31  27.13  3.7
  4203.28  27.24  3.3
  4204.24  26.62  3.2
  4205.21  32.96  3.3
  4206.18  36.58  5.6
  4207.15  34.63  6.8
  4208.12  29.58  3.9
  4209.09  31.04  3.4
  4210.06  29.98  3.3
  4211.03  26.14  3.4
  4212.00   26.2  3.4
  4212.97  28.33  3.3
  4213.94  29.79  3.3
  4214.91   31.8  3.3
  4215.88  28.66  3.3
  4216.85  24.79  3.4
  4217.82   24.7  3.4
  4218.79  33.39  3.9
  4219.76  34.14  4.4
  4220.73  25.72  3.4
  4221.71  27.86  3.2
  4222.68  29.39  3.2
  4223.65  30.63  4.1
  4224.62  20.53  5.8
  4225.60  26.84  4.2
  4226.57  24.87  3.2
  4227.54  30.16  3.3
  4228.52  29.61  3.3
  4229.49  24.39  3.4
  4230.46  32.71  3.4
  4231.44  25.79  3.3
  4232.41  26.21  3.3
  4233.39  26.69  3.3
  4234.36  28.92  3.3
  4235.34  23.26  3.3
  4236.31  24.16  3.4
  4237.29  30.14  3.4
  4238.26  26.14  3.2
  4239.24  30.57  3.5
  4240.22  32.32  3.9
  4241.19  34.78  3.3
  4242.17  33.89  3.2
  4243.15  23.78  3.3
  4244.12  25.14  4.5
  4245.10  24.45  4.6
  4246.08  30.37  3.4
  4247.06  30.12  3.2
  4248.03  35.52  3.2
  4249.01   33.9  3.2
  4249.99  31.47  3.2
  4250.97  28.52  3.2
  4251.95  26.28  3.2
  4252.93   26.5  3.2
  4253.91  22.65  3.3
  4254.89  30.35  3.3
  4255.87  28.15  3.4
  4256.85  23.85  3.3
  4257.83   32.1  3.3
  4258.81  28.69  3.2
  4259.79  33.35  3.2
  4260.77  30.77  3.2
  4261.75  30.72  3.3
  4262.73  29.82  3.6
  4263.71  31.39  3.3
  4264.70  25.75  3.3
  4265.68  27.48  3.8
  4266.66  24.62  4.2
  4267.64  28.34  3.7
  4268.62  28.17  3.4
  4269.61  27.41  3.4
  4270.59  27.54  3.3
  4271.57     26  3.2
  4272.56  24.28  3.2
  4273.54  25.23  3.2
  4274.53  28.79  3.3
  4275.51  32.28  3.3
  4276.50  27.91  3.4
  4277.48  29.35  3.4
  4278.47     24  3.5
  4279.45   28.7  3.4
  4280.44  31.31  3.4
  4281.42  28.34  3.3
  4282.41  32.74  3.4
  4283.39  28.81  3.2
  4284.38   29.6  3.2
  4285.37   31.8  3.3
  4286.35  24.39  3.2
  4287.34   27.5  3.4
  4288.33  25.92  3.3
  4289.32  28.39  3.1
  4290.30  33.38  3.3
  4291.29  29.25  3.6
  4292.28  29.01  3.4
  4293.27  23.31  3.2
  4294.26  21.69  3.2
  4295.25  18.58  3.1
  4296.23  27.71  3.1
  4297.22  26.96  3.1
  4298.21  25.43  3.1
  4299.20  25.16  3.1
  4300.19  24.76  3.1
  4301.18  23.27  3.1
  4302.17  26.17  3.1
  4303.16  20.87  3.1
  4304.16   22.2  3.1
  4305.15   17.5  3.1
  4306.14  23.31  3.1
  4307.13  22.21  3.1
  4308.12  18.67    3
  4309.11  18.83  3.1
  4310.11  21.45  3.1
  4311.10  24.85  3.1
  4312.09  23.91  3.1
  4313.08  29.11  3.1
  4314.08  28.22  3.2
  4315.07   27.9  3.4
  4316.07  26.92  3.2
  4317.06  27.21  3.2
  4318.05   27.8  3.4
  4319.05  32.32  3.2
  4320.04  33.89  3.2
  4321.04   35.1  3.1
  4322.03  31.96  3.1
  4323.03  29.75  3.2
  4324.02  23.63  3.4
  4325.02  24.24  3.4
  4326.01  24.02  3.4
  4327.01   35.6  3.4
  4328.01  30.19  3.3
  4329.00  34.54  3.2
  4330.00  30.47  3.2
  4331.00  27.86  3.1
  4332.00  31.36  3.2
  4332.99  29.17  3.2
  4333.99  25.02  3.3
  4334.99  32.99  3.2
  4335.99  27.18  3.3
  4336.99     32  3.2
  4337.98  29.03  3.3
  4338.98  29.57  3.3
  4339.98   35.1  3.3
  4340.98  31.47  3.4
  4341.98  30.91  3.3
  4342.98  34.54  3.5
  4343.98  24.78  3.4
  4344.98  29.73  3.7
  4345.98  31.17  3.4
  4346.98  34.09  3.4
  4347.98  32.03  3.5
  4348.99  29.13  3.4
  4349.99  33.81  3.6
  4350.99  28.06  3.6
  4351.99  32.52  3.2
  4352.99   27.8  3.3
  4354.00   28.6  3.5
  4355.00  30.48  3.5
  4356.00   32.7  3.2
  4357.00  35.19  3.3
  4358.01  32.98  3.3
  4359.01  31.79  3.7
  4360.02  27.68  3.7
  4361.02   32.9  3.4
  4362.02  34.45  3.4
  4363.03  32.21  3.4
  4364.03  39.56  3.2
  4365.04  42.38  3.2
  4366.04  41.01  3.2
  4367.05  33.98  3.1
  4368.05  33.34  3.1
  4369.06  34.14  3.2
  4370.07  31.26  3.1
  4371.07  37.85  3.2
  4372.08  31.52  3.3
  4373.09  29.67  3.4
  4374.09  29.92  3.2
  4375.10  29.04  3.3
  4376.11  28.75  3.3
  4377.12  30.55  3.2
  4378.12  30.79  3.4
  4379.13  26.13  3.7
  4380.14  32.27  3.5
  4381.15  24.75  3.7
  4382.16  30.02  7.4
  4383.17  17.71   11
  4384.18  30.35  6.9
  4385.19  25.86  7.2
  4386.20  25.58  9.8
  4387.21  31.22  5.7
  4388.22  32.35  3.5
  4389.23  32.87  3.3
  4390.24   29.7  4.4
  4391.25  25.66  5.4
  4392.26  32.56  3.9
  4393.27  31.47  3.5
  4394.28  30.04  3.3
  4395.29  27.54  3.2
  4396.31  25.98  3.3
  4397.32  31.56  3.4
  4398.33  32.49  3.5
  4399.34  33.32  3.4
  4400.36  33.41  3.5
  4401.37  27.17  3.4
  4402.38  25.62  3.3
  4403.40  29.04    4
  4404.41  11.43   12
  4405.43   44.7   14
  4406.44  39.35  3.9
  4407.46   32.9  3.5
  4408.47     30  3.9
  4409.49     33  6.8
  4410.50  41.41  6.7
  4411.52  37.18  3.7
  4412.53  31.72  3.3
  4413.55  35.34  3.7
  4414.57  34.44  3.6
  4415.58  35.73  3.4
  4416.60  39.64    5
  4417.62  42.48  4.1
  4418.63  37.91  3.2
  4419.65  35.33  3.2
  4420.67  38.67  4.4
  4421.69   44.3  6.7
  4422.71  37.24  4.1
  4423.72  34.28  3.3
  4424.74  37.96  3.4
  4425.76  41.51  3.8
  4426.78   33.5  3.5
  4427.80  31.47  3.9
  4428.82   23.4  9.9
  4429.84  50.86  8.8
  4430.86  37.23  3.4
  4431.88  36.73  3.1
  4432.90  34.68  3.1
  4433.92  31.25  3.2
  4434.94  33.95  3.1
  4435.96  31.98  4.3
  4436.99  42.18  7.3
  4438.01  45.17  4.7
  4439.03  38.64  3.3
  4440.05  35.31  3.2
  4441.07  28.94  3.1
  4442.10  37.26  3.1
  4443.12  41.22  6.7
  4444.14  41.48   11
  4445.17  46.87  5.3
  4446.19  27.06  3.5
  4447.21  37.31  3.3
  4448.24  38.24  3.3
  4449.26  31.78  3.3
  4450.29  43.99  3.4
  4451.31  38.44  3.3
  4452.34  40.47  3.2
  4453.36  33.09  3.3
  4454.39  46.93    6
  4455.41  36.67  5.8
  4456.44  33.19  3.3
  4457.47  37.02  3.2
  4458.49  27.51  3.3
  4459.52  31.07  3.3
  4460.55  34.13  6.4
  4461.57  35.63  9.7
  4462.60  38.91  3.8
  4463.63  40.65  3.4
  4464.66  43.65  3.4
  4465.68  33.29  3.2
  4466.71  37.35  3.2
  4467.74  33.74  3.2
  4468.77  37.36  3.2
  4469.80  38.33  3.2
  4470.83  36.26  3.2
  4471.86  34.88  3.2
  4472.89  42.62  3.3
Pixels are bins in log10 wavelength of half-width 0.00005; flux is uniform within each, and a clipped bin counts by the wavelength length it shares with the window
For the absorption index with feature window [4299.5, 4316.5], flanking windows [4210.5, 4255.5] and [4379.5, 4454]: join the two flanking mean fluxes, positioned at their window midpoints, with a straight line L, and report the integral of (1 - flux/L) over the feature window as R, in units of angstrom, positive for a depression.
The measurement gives 4.0 angstrom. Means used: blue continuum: 28.3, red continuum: 34.1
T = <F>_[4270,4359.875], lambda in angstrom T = 28.2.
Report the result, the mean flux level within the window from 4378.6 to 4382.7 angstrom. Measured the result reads 28.2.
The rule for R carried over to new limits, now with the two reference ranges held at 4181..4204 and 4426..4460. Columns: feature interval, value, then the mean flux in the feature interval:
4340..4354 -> 0.9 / 30.8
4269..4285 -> 1.2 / 28.3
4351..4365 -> 0.4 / 32.4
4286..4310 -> 5.3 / 24.3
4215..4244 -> 0.6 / 28.1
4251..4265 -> 0.5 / 28.6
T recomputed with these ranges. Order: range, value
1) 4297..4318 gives 24.1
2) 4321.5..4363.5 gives 30.5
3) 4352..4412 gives 31.3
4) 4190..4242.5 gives 28.6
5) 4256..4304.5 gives 27.4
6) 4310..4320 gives 27.5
